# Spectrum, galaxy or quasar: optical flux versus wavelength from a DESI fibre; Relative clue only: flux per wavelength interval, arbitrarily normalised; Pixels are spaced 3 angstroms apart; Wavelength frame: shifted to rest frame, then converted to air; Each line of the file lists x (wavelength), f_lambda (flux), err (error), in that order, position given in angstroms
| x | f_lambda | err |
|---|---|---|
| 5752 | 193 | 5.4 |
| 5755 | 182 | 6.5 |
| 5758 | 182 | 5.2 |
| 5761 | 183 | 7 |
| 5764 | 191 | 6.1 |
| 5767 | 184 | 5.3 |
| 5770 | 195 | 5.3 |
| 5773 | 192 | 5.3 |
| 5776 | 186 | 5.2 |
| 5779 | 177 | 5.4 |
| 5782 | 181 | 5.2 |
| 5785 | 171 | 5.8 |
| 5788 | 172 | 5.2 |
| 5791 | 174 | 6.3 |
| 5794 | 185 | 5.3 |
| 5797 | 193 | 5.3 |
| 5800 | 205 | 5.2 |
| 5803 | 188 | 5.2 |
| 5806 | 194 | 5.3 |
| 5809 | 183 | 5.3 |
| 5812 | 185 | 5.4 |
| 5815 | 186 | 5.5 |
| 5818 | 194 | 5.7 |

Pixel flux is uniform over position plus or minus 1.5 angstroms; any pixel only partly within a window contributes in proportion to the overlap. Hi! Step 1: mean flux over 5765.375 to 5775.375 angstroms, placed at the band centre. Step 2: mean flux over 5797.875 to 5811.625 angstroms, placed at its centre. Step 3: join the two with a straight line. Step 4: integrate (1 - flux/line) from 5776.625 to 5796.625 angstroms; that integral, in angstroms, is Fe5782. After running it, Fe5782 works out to 1.4 angstroms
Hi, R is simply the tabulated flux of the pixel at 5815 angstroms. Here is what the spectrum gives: 186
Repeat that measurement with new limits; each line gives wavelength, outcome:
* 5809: 183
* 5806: 194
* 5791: 174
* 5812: 185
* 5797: 193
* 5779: 177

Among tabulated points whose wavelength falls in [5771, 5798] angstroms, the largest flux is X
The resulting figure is 193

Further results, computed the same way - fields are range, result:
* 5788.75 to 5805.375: 205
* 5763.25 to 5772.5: 195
